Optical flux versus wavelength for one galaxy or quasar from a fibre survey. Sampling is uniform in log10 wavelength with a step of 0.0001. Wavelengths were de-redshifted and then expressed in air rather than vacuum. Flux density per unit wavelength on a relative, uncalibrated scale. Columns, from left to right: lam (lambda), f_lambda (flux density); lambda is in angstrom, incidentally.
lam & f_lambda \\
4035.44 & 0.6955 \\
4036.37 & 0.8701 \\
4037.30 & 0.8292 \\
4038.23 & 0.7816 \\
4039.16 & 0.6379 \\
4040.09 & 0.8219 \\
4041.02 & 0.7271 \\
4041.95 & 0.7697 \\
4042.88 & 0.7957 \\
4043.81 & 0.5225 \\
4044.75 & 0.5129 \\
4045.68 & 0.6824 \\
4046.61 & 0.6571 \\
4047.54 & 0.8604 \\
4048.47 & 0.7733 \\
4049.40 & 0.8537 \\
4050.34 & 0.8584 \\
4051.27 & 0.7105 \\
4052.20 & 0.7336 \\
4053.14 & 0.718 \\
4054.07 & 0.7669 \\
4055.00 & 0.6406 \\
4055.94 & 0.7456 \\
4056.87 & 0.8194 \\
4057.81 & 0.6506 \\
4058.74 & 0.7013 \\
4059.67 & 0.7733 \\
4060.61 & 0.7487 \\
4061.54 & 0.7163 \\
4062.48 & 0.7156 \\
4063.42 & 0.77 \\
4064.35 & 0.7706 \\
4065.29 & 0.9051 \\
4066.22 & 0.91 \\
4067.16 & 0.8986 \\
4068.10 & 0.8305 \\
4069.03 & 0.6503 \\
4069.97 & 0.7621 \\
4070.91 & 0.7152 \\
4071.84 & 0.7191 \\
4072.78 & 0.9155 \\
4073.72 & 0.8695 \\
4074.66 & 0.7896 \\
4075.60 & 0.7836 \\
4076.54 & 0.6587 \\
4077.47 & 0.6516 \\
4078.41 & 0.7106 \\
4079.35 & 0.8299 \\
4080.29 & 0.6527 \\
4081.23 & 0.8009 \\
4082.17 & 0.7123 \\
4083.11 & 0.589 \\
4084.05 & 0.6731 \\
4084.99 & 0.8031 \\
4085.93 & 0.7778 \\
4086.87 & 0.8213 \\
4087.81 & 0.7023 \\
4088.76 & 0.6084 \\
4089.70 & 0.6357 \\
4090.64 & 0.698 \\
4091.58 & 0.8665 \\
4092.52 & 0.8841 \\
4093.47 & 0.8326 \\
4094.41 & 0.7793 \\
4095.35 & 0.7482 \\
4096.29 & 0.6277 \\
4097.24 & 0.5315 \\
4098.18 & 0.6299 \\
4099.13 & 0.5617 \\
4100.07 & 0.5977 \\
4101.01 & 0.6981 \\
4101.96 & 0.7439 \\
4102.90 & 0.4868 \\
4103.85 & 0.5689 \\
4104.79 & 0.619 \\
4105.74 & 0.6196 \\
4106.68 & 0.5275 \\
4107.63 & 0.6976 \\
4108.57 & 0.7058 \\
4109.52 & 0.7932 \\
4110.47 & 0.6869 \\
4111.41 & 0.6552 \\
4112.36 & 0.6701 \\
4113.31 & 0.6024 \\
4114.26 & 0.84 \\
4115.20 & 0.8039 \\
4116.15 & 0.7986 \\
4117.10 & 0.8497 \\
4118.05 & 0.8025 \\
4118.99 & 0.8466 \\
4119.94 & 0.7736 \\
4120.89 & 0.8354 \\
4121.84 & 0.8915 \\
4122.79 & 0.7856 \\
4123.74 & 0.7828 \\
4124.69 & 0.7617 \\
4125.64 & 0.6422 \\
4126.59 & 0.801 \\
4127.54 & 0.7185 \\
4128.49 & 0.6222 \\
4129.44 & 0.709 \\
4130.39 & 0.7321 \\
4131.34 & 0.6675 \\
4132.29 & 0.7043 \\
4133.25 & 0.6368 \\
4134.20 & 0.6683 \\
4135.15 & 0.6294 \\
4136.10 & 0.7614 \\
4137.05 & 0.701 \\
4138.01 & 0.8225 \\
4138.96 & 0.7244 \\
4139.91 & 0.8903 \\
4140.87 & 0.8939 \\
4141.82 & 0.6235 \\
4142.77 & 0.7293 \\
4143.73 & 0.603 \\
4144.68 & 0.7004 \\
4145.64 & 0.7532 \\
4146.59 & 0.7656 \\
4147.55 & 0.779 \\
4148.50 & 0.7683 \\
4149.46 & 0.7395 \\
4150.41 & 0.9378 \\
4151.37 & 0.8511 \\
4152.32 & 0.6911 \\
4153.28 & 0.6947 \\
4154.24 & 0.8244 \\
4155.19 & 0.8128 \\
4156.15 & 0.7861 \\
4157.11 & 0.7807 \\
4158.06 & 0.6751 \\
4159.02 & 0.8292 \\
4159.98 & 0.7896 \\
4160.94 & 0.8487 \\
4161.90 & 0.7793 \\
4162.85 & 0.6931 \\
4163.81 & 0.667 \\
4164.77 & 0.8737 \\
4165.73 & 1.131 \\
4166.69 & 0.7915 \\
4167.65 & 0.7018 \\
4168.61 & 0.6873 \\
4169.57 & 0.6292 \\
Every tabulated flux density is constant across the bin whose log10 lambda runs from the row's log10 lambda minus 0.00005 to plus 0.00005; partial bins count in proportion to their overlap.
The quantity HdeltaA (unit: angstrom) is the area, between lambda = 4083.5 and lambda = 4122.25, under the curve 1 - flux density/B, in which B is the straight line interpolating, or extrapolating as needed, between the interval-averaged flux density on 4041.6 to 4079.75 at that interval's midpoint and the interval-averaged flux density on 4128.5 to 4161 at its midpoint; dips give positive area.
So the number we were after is 1.9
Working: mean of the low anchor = 0.753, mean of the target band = 0.714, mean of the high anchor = 0.748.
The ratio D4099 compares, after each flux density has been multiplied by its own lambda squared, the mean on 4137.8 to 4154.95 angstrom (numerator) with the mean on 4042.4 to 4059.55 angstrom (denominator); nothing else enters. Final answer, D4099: 1.11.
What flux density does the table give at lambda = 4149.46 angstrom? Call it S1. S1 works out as 0.7395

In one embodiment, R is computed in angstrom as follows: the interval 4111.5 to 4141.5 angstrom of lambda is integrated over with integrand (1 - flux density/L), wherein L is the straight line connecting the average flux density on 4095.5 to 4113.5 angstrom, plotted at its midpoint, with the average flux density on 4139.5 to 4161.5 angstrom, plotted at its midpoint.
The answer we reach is -2.3 angstrom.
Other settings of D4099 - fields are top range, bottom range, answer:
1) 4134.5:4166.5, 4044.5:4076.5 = 1.06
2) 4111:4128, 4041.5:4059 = 1.10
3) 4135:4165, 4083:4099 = 1.10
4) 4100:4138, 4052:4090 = 0.98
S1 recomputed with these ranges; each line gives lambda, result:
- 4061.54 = 0.7163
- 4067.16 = 0.8986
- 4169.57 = 0.6292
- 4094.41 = 0.7793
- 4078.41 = 0.7106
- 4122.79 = 0.7856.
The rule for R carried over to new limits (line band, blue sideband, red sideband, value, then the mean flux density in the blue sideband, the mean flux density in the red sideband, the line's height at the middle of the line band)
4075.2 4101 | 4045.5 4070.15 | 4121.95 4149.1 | 1.4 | 0.765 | 0.73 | 0.751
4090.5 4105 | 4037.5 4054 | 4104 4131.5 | 1.0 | 0.733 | 0.731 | 0.732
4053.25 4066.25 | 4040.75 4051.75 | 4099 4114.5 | -0.8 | 0.727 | 0.651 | 0.71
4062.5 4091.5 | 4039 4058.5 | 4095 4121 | -1.9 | 0.728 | 0.688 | 0.709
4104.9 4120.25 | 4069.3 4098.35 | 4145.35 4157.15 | 0.6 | 0.735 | 0.784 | 0.756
